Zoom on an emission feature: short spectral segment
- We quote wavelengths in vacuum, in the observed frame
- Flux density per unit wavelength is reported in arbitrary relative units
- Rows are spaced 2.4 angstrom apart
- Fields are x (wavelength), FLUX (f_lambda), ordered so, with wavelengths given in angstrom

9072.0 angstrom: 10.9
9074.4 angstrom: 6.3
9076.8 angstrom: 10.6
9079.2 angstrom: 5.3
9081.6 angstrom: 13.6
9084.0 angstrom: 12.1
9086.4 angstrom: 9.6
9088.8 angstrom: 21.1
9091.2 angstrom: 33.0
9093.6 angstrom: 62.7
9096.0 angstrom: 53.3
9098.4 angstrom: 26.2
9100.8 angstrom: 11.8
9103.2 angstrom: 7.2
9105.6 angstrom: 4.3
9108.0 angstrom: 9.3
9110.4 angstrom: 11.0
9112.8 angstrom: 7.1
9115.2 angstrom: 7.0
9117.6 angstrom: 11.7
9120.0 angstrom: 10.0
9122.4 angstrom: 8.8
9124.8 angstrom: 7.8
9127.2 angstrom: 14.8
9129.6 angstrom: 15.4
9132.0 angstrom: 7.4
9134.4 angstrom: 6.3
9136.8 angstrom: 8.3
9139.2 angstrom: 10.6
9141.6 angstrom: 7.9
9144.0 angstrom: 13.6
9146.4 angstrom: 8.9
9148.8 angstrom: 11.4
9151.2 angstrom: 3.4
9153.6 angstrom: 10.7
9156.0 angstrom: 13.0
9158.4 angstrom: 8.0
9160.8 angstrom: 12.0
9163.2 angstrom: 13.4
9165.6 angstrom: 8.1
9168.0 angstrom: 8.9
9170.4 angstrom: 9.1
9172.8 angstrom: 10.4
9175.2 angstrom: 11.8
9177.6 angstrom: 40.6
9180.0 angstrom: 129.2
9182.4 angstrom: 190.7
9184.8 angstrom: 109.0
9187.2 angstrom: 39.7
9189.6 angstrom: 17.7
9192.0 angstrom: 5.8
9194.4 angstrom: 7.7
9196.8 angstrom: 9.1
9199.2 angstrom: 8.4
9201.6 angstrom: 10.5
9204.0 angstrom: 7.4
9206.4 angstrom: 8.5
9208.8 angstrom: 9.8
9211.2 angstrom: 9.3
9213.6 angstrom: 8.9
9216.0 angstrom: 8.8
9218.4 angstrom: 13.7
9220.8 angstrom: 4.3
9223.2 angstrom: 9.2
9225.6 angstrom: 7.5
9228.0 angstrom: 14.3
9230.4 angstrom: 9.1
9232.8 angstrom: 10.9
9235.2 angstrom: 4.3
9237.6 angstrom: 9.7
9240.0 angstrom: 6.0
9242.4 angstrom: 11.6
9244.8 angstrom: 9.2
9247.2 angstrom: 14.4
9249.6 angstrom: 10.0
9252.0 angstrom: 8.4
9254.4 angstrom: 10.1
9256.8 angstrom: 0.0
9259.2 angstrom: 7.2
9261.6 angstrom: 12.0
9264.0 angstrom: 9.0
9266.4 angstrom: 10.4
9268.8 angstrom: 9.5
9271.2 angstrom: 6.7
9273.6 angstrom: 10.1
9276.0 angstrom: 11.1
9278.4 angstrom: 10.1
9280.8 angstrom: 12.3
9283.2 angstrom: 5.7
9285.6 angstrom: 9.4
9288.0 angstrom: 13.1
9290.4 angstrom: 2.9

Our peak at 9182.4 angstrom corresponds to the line [O III]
